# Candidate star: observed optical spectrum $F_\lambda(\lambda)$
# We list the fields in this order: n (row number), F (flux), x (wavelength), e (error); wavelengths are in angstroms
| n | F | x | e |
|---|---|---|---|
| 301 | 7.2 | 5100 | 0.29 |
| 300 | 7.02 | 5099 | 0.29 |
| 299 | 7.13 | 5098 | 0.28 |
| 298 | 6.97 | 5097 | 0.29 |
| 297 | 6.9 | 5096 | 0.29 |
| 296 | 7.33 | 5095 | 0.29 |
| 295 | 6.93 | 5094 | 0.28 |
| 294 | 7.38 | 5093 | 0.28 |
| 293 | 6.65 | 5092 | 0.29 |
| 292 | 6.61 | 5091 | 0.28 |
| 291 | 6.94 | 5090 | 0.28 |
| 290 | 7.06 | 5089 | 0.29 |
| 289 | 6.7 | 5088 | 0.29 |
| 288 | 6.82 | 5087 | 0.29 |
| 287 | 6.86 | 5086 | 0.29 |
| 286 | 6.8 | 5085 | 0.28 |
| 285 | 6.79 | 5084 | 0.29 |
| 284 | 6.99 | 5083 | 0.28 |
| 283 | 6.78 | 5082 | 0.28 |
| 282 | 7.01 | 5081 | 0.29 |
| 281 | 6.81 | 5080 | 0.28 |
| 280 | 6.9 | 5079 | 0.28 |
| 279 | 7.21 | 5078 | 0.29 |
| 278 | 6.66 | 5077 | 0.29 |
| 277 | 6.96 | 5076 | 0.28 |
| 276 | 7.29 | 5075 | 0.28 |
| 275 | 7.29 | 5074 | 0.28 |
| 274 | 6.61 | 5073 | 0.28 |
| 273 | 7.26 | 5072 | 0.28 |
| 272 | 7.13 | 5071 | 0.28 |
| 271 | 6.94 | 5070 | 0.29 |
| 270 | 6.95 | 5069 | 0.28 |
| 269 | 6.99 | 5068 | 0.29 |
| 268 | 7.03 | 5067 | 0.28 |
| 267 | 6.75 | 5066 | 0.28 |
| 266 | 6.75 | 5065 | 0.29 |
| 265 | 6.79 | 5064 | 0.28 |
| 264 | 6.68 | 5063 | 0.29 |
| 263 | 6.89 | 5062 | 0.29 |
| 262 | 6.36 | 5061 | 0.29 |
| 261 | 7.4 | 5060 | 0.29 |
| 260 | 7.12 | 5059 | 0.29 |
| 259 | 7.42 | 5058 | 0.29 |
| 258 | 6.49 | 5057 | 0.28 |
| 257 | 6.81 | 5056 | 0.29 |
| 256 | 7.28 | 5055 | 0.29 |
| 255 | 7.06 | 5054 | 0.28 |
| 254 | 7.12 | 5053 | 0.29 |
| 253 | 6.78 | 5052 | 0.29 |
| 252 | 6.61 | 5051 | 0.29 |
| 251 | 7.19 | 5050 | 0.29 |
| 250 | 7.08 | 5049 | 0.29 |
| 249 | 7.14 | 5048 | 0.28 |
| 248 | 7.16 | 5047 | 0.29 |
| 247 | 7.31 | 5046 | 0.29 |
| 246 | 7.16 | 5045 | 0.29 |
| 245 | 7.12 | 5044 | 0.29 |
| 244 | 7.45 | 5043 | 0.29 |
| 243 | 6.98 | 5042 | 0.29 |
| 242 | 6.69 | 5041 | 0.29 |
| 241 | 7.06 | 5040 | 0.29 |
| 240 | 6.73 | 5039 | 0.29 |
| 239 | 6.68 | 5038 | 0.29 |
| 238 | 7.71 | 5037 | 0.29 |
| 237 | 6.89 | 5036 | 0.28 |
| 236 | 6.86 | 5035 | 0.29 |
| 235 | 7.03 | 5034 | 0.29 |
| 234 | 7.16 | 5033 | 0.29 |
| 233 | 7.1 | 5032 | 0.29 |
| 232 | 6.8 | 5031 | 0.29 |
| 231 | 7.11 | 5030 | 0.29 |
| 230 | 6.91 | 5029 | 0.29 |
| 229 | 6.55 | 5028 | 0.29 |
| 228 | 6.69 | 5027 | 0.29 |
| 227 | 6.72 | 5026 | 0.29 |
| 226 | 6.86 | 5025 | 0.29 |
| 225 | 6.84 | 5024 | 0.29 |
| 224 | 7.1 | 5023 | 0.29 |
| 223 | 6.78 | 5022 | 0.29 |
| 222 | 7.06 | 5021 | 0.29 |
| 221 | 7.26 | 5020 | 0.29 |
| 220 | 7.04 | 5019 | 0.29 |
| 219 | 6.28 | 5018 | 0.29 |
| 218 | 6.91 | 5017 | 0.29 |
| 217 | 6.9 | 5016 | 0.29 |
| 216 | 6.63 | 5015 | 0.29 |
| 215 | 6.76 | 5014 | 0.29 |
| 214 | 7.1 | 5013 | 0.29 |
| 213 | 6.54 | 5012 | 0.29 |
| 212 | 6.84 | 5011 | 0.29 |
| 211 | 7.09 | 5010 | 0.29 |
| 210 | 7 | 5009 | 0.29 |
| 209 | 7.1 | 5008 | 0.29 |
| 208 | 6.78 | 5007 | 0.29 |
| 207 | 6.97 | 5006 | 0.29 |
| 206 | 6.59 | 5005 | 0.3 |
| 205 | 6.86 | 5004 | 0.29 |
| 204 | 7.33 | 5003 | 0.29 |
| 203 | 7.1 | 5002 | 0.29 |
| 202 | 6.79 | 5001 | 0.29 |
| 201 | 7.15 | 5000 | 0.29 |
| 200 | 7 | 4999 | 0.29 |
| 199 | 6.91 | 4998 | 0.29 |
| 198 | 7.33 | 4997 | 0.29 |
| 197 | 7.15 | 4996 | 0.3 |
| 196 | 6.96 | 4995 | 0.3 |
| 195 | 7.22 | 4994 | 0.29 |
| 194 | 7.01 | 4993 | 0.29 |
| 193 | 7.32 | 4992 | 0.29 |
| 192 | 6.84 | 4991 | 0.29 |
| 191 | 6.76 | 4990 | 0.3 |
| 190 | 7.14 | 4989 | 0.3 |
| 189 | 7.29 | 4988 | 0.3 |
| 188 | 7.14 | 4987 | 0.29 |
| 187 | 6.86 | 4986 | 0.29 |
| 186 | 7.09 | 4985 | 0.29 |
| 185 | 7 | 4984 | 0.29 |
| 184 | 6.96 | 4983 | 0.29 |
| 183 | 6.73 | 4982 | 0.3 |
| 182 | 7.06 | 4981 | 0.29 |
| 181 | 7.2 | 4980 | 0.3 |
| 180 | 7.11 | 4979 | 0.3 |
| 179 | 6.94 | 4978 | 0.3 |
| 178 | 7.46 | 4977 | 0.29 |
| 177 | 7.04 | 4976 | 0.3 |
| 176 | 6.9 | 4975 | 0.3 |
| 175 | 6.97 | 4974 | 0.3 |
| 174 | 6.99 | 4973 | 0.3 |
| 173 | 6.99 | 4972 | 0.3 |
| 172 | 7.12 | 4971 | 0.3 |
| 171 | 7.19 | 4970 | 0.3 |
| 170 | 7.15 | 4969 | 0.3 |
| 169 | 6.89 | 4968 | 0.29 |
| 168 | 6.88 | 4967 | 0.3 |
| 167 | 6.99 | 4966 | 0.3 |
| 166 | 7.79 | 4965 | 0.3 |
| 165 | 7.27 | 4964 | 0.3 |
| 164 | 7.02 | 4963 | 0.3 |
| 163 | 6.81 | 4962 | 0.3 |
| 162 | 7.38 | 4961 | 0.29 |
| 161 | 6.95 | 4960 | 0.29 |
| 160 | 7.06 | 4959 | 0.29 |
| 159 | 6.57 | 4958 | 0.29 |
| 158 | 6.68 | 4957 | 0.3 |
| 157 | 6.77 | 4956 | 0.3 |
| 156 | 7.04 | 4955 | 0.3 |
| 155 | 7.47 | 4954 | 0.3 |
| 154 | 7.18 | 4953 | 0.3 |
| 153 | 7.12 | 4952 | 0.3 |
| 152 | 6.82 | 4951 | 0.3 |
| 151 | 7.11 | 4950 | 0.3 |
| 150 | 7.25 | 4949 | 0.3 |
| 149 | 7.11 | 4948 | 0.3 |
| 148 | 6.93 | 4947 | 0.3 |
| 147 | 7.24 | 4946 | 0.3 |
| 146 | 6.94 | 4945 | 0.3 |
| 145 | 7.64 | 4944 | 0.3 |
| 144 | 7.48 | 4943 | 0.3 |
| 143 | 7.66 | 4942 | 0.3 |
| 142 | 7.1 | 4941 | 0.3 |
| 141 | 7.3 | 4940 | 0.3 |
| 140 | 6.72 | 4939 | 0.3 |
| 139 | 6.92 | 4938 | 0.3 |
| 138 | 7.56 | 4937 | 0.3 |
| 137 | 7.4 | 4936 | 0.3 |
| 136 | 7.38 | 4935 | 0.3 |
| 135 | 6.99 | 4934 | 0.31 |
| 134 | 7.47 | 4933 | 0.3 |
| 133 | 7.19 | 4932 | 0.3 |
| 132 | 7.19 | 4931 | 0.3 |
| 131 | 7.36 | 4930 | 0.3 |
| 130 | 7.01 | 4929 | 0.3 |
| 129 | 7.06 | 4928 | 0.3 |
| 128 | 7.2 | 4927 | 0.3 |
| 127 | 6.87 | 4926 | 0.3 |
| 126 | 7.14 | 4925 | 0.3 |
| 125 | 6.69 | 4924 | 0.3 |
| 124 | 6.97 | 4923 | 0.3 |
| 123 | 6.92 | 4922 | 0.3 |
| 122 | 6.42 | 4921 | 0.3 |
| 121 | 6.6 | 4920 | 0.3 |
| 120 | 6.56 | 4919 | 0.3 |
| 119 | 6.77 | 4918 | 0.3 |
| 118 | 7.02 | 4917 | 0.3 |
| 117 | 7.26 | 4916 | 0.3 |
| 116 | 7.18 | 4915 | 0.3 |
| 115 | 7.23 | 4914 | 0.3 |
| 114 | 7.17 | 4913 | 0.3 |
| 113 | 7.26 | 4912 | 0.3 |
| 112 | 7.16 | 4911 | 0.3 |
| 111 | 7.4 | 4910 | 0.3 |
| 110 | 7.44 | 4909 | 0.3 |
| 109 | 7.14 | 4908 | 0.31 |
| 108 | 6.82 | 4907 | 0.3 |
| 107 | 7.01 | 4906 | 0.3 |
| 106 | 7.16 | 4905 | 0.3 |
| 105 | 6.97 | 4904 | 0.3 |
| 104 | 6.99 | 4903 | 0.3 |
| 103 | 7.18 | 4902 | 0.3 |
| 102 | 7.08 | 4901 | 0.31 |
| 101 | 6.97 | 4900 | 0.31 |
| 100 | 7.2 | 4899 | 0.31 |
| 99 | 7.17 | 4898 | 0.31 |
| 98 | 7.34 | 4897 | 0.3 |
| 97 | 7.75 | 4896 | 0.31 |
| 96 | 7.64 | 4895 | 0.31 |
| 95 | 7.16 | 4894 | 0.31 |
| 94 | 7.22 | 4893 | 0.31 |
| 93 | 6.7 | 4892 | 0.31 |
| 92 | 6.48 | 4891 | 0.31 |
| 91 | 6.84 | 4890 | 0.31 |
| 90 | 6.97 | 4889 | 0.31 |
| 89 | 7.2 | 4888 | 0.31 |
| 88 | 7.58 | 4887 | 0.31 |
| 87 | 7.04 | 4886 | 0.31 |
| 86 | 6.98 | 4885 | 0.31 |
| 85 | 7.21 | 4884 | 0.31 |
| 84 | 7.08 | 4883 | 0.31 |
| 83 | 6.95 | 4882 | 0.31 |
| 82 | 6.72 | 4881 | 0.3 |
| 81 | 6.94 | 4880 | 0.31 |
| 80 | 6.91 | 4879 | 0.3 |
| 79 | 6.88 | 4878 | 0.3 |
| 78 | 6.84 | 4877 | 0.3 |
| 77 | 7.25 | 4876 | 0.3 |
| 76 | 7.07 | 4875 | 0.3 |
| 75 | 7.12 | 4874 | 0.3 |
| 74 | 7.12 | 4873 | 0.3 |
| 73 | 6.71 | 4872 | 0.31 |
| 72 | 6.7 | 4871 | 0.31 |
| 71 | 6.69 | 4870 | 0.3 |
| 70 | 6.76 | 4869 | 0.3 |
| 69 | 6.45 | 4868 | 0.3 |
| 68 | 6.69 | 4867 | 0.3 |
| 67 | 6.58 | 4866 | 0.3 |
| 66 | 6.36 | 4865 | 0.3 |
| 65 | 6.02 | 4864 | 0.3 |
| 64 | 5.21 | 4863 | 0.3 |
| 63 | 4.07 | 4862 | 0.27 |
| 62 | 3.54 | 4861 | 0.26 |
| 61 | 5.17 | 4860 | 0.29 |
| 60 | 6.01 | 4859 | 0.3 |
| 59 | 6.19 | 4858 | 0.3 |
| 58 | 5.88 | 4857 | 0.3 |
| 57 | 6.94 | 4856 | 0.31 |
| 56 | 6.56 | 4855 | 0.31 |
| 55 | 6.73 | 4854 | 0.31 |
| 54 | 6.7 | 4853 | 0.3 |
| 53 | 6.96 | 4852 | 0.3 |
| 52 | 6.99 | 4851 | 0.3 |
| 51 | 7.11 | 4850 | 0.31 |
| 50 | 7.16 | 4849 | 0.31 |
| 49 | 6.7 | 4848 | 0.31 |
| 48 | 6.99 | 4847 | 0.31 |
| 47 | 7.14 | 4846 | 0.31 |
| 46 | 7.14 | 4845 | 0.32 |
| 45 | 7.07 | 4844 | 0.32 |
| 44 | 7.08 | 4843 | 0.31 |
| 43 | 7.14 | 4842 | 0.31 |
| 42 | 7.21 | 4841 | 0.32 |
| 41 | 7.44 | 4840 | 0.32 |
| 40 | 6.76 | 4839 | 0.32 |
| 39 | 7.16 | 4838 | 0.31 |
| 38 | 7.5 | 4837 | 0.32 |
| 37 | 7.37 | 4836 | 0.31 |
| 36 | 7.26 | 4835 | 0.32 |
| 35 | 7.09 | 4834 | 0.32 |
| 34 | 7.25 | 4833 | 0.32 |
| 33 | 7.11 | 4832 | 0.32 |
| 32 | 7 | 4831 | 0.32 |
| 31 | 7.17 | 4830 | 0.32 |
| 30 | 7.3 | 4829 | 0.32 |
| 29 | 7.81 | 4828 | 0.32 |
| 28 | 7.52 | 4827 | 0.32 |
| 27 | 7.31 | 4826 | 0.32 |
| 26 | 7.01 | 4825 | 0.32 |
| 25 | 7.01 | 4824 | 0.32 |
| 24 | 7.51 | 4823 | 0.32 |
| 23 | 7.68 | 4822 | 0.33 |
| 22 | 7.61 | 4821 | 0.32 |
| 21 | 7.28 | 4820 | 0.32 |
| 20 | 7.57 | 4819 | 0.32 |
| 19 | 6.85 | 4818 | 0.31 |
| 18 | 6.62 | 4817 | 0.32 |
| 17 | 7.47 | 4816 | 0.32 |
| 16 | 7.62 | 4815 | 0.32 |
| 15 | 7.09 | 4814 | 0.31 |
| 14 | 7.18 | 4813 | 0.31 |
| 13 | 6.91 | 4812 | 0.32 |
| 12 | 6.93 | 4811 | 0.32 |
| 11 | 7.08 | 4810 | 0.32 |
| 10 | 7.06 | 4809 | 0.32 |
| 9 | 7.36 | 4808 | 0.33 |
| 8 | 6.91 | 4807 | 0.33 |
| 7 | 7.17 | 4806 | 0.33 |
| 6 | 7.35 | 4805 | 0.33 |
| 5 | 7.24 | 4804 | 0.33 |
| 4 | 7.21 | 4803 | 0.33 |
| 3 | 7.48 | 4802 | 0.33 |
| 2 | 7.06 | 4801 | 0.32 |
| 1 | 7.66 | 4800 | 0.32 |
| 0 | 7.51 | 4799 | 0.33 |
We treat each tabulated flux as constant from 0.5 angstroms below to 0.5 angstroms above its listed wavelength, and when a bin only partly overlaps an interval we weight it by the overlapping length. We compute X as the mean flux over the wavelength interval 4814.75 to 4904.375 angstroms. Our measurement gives 6.91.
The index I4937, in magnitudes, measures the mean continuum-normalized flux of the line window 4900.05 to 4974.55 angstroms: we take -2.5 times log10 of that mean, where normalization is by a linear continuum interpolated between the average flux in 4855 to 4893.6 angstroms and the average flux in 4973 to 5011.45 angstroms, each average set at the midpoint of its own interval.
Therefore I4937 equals -0.044 mag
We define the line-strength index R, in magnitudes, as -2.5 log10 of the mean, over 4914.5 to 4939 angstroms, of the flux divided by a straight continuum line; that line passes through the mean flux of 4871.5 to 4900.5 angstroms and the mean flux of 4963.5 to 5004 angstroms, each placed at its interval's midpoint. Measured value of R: 0.00 mag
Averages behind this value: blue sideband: 7.07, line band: 7.04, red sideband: 7.07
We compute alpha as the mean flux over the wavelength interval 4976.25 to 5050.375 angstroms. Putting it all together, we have 6.99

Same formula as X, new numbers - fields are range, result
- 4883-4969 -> 7.1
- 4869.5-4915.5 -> 7.08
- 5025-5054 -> 6.99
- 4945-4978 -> 7.06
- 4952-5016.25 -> 7.02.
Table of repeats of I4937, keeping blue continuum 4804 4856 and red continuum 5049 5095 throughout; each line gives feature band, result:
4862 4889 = 0.06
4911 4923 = 0.02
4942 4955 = -0.02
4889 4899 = -0.01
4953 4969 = 0.00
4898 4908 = 0.01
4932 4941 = -0.02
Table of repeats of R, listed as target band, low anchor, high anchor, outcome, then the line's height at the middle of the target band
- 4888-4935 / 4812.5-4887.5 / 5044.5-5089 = -0.027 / 6.9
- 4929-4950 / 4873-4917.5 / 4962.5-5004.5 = -0.022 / 7.09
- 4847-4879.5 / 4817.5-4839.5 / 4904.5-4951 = 0.123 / 7.22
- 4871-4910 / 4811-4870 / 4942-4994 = -0.021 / 6.94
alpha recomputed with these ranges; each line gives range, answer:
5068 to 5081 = 7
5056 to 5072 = 6.92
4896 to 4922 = 7.07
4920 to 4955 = 7.13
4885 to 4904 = 7.13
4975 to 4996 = 7.05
